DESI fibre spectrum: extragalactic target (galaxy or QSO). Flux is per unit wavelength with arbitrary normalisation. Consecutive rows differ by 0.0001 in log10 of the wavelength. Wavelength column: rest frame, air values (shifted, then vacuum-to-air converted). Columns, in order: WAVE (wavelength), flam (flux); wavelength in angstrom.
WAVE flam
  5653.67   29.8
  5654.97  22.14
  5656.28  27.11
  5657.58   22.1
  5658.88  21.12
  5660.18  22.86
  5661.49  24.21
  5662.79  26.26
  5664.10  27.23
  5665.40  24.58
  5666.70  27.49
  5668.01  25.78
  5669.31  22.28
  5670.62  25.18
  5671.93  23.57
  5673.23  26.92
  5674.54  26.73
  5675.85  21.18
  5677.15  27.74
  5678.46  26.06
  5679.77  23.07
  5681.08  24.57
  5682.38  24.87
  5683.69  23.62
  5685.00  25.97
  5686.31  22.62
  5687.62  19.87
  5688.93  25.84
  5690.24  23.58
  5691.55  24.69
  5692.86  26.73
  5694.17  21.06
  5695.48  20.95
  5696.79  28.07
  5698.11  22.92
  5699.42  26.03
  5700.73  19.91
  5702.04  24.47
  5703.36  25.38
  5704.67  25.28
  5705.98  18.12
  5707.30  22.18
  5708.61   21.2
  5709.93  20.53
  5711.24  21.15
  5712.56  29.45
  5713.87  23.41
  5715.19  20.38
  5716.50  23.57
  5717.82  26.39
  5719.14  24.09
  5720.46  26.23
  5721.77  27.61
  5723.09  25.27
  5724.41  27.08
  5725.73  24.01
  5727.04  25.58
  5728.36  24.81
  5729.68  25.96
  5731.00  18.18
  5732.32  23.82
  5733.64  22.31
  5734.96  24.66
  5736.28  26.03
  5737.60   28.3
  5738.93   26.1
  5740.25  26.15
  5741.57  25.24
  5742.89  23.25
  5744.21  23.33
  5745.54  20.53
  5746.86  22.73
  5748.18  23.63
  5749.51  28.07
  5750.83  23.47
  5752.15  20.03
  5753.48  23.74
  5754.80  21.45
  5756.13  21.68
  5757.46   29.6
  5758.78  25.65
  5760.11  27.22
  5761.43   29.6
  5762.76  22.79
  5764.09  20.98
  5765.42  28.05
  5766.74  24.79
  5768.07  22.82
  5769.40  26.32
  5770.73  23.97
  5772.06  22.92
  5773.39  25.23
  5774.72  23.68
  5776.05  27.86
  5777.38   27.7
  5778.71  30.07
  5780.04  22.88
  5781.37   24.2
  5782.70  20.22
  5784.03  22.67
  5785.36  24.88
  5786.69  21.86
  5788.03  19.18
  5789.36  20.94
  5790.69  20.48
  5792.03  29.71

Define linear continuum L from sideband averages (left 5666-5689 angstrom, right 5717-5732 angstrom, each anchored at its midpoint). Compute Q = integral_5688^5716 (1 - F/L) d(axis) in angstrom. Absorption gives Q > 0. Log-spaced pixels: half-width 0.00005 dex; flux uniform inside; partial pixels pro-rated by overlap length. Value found 1.6 angstrom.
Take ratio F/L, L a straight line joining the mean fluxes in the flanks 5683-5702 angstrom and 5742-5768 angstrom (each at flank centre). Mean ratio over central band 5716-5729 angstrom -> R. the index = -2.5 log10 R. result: -0.067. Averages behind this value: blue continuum 23.7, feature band 25.5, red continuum 24.2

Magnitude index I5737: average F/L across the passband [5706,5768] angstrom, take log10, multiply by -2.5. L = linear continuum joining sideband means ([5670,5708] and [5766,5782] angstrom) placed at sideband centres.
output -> 0.019 mag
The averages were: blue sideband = 24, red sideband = 25.2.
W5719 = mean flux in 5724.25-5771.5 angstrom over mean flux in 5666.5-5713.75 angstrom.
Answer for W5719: 1.02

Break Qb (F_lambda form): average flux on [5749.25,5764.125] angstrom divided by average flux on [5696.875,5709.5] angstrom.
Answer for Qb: 1.1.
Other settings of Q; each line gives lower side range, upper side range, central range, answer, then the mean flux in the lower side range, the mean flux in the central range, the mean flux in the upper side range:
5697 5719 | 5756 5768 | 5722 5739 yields -0.39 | 23.3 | 24.8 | 25.6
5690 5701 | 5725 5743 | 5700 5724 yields 0.60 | 23.9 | 23.6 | 24.7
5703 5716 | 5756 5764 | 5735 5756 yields 0.78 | 22.7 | 24.1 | 26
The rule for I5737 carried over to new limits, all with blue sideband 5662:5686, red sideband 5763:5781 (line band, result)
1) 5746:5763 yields 0.022 mag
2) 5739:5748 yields 0.061 mag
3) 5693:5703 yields 0.069 mag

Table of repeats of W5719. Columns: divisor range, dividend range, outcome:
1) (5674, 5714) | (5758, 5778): 1.07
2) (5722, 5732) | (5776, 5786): 1.02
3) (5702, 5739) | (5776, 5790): 0.98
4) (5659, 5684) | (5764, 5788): 0.98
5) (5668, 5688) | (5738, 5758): 0.98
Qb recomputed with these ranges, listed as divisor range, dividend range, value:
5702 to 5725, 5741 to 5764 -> 1.01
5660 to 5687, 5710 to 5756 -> 0.97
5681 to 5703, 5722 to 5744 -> 1.04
